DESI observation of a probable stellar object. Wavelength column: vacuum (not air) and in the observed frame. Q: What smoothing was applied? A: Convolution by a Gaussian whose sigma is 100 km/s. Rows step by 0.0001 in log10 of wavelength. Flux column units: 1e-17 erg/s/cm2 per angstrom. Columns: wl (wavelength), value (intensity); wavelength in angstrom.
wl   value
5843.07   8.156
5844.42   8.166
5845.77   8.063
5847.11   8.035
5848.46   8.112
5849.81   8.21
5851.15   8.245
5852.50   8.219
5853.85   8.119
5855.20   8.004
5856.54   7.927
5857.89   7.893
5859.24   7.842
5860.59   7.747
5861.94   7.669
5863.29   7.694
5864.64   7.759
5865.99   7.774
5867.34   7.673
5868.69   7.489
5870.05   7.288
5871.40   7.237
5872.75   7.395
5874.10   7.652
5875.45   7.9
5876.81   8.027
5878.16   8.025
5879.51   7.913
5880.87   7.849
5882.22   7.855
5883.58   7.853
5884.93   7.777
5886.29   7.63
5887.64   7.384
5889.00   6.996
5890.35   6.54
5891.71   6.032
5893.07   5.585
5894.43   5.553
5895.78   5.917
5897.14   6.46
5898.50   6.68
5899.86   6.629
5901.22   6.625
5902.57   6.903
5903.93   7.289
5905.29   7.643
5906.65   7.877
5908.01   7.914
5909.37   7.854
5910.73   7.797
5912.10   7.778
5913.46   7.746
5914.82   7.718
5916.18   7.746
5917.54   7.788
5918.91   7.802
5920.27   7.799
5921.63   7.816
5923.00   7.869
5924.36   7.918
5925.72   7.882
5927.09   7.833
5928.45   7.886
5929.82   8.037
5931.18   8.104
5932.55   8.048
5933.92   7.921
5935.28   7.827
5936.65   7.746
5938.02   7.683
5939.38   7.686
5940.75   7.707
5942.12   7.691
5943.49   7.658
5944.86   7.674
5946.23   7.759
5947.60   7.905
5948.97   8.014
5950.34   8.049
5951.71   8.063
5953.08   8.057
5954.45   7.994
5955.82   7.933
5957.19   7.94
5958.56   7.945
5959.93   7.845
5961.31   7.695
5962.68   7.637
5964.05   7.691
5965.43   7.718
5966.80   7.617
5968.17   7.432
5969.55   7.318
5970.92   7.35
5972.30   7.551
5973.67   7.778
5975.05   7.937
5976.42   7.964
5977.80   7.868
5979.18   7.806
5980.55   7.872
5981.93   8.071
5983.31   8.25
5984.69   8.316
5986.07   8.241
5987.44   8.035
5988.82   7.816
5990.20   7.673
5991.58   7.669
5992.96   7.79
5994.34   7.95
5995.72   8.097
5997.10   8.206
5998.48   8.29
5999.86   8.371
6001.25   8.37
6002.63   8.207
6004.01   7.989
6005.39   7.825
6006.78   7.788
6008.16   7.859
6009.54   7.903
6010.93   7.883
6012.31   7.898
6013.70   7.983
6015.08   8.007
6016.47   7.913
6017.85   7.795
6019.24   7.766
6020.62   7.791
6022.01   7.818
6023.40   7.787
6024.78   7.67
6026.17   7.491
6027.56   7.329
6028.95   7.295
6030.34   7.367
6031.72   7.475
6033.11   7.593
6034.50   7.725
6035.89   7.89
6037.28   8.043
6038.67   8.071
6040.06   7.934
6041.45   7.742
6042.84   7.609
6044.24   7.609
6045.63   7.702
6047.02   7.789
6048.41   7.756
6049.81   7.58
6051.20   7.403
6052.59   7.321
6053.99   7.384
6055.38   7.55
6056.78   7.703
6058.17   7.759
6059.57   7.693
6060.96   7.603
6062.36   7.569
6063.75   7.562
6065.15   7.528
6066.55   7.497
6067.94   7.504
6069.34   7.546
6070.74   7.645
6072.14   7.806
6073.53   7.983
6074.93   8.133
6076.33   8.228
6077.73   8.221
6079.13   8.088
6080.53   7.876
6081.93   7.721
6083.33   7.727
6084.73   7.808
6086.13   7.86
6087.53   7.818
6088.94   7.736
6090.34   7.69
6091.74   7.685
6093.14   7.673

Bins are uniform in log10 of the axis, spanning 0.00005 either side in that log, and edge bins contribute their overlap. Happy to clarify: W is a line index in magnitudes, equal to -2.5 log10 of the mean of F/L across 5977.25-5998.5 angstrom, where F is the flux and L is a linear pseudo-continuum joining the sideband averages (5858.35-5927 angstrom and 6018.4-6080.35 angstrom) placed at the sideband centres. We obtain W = -0.06 mag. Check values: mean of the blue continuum 7.44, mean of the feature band 7.99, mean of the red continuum 7.7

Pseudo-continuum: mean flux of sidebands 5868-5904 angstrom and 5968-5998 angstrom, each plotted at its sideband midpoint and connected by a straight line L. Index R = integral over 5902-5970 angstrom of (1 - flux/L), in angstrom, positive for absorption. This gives -2.5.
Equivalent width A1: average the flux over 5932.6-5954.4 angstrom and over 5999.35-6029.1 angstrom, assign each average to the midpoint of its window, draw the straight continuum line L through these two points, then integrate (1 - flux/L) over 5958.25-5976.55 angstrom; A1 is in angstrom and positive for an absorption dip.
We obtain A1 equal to 0.4 angstrom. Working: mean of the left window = 7.84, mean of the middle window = 7.66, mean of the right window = 7.86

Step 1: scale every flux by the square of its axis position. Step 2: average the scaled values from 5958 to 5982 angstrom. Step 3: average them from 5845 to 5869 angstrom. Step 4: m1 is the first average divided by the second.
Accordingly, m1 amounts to 1.0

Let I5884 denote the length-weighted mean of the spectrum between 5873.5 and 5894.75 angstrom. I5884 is 7.31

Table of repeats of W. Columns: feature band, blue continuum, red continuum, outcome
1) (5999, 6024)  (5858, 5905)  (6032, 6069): -0.05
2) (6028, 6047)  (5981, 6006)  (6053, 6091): 0.03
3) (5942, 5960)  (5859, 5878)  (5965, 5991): -0.02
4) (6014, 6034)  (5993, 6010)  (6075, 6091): 0.05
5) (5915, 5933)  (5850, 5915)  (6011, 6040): -0.05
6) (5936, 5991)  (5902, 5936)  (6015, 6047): -0.01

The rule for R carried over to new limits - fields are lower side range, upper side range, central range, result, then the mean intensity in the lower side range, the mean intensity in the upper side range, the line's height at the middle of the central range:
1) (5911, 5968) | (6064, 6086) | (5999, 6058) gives 0.4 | 7.83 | 7.82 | 7.82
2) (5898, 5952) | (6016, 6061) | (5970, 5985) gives -0.3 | 7.71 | 7.67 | 7.69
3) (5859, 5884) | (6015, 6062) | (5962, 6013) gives -1.4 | 7.71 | 7.67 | 7.68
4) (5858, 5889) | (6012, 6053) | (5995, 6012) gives -0.8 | 7.69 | 7.71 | 7.7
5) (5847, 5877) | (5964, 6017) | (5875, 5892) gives 0.6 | 7.81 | 7.91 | 7.83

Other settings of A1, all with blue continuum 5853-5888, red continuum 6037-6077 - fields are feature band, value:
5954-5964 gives -0.2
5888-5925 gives 2.6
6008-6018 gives -0.3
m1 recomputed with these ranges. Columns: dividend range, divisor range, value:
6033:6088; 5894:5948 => 1.07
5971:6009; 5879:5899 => 1.19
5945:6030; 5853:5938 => 1.08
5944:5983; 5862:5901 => 1.11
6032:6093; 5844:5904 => 1.11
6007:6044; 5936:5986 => 1.01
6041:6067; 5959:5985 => 1.00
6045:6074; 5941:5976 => 1.01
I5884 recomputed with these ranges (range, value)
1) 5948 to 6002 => 7.9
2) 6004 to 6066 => 7.7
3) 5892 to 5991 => 7.65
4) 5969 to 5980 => 7.71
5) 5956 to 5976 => 7.69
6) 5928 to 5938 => 7.92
